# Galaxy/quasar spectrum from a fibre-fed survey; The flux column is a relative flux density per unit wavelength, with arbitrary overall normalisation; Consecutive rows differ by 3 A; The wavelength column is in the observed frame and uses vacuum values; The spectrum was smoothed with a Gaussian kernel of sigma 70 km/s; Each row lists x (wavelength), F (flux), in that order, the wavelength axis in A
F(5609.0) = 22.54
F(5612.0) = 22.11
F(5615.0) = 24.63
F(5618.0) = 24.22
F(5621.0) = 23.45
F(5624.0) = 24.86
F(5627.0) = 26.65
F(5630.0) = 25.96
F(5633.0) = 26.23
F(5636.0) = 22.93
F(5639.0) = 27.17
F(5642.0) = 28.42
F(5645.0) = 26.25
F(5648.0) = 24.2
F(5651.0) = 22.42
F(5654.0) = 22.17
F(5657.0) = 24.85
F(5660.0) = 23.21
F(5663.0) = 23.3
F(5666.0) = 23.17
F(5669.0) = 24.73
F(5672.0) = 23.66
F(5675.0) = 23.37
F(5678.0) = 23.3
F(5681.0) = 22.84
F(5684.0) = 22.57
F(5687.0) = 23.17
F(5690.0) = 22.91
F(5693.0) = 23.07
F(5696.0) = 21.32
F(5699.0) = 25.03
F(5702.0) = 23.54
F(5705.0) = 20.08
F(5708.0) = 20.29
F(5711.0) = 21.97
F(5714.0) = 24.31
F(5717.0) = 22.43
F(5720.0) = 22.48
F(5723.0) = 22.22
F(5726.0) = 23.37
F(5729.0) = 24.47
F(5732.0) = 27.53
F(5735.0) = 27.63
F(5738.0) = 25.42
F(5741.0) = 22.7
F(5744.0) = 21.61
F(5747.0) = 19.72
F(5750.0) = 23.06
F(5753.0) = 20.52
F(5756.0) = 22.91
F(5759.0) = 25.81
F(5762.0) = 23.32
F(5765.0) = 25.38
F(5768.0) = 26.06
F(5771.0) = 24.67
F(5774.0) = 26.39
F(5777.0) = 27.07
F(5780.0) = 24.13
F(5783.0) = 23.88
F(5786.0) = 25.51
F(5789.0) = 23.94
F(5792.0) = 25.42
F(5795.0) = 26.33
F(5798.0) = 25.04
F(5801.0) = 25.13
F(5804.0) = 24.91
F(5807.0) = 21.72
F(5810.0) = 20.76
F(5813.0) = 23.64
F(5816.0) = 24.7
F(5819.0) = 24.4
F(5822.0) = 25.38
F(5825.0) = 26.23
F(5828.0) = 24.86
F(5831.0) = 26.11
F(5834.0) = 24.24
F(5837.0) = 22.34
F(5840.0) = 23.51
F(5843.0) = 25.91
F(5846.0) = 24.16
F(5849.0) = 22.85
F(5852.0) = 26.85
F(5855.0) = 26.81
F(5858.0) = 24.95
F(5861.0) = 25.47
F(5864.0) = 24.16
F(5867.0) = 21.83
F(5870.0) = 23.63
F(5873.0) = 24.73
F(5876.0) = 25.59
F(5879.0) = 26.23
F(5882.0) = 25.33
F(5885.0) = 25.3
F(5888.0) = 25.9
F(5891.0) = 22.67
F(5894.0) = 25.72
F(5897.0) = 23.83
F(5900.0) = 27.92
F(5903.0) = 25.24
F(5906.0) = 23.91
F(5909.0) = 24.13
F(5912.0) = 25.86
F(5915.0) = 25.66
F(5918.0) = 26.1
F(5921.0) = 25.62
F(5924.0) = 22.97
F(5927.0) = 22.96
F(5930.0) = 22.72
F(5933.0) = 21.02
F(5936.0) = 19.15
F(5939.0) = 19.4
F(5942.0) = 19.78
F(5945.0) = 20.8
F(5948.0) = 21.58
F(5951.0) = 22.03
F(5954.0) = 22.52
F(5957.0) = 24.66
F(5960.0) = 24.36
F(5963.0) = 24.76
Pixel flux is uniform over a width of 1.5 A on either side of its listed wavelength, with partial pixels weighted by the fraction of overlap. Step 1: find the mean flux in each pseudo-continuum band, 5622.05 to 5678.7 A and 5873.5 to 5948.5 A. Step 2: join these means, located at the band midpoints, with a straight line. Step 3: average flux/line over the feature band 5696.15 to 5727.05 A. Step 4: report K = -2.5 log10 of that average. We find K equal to 0.09 mag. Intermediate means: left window 24.6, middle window 22.5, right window 23.9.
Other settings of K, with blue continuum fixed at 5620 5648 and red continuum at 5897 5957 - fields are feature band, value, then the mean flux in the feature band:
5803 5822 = 0.032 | 23.5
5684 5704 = 0.097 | 23.1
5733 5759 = 0.071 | 23.2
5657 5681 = 0.082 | 23.6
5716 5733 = 0.056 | 23.7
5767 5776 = -0.053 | 25.8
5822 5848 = -0.031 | 24.7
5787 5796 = -0.036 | 25.2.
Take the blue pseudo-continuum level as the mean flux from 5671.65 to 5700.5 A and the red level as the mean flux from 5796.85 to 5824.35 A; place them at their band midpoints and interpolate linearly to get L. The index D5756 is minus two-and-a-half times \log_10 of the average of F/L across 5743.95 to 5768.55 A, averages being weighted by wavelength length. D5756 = 0.02 mag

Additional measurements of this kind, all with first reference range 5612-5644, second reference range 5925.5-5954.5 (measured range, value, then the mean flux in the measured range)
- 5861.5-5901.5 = -0.14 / 24.8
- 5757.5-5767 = -0.06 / 24.9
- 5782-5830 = -0.07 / 24.5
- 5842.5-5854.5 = -0.12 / 25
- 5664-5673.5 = 0.04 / 23.8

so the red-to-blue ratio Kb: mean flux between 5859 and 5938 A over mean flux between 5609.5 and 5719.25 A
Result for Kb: 1.03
